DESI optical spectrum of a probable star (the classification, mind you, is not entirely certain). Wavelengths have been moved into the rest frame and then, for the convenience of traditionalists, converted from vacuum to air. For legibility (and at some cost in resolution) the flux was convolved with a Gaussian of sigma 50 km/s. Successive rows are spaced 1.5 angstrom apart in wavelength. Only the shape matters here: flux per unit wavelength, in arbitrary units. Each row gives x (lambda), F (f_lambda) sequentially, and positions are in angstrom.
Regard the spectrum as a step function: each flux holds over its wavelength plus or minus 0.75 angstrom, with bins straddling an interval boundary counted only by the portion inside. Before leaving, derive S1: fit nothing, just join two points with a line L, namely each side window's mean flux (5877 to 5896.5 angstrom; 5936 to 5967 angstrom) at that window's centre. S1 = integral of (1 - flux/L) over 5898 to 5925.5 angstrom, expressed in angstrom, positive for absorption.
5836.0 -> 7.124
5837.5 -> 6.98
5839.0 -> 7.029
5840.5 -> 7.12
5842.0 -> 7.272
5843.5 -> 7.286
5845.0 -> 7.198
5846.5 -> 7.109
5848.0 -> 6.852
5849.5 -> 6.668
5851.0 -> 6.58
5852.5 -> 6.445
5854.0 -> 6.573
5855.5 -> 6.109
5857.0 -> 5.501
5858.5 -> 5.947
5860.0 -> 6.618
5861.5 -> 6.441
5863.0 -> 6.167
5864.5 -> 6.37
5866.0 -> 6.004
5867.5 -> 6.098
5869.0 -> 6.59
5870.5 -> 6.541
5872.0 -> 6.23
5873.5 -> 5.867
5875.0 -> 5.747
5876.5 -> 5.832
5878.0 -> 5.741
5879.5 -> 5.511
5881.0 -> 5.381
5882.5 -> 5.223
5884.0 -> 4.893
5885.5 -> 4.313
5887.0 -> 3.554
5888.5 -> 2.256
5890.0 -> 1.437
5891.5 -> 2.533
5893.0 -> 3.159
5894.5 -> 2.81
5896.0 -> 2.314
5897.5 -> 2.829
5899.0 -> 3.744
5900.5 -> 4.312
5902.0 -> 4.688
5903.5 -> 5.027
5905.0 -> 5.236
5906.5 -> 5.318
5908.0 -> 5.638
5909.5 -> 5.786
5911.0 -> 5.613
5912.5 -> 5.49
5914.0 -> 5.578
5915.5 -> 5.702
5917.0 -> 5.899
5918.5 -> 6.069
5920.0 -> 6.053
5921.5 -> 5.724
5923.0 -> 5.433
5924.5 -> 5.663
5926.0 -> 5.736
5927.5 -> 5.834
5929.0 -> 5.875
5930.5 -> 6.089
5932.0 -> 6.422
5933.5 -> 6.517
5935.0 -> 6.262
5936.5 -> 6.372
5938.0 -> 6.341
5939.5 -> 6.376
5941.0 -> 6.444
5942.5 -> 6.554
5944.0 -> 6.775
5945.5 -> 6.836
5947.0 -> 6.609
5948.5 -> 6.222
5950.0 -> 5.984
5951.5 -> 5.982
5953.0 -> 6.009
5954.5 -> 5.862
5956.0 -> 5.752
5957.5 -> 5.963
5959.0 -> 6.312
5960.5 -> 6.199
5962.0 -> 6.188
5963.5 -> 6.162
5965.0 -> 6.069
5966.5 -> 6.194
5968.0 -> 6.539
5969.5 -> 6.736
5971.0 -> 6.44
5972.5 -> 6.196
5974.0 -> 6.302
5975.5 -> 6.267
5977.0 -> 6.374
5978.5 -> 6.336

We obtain -3.4 angstrom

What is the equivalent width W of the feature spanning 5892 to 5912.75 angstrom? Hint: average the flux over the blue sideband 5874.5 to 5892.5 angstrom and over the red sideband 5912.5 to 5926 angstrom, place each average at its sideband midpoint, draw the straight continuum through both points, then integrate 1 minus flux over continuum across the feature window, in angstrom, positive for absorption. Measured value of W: 3.0 angstrom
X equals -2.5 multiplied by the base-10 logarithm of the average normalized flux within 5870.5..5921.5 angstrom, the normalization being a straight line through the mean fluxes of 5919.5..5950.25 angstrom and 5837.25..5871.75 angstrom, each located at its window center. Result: 0.32 mag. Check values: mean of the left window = 6.58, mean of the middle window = 4.76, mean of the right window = 6.2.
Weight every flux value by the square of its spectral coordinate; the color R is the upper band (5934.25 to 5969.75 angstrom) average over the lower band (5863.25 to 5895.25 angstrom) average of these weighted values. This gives 1.32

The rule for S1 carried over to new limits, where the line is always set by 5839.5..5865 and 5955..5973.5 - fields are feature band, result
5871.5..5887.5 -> 3.0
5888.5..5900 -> 6.7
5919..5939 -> 1.0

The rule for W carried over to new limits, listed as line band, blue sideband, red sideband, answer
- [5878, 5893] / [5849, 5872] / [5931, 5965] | 5.6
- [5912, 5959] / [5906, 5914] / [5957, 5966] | -1.8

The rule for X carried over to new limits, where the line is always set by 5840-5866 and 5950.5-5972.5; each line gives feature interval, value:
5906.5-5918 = 0.126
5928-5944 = -0.012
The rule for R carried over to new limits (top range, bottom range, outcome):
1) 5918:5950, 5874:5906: 1.52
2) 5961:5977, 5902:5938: 1.11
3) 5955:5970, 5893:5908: 1.56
